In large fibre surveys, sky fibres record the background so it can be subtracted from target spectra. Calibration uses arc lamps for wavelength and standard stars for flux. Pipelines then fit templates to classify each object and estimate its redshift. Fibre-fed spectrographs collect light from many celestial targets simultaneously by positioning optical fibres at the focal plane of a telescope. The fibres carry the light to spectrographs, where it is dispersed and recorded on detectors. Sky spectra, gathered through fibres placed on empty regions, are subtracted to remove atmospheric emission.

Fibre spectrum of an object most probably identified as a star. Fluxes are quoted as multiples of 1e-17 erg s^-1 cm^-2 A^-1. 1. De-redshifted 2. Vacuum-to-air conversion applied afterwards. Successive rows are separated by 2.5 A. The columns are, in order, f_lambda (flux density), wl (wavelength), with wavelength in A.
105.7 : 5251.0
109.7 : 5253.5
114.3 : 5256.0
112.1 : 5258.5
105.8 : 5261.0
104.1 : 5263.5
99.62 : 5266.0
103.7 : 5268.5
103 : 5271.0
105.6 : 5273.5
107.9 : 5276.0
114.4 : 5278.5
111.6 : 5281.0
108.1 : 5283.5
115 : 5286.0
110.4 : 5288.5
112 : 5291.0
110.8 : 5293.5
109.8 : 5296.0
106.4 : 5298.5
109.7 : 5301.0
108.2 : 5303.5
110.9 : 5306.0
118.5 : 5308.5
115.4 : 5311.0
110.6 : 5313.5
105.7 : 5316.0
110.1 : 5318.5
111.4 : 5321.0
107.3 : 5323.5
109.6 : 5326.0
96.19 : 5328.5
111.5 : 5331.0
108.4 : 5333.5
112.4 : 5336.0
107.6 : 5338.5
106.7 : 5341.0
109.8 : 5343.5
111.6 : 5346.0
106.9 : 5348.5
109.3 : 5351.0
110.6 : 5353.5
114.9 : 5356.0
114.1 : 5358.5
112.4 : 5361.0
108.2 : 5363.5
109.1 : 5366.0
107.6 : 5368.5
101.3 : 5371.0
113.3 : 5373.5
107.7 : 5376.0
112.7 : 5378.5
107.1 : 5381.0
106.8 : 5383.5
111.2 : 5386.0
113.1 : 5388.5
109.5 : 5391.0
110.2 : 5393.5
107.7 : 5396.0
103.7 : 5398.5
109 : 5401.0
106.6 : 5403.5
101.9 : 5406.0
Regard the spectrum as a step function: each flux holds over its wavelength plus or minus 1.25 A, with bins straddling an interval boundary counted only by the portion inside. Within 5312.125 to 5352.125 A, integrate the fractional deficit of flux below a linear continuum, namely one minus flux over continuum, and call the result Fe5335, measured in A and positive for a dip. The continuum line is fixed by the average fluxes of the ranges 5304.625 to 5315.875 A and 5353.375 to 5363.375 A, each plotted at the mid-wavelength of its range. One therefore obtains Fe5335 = 1.6 A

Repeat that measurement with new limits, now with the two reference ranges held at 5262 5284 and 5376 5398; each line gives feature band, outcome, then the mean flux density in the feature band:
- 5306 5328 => -0.6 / 111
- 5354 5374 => -0.2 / 110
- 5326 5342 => 0.1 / 107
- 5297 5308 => -0.2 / 109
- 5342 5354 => -0.1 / 110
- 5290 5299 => -0.3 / 110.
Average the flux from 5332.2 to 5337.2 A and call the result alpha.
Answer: 110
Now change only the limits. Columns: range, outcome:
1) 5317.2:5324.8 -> 110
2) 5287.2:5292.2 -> 111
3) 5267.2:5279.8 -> 107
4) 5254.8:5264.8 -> 109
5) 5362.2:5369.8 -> 108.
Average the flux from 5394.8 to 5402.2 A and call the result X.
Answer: 107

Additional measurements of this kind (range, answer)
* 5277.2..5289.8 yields 112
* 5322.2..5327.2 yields 108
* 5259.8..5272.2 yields 103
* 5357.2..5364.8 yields 112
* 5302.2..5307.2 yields 110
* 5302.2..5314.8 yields 113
